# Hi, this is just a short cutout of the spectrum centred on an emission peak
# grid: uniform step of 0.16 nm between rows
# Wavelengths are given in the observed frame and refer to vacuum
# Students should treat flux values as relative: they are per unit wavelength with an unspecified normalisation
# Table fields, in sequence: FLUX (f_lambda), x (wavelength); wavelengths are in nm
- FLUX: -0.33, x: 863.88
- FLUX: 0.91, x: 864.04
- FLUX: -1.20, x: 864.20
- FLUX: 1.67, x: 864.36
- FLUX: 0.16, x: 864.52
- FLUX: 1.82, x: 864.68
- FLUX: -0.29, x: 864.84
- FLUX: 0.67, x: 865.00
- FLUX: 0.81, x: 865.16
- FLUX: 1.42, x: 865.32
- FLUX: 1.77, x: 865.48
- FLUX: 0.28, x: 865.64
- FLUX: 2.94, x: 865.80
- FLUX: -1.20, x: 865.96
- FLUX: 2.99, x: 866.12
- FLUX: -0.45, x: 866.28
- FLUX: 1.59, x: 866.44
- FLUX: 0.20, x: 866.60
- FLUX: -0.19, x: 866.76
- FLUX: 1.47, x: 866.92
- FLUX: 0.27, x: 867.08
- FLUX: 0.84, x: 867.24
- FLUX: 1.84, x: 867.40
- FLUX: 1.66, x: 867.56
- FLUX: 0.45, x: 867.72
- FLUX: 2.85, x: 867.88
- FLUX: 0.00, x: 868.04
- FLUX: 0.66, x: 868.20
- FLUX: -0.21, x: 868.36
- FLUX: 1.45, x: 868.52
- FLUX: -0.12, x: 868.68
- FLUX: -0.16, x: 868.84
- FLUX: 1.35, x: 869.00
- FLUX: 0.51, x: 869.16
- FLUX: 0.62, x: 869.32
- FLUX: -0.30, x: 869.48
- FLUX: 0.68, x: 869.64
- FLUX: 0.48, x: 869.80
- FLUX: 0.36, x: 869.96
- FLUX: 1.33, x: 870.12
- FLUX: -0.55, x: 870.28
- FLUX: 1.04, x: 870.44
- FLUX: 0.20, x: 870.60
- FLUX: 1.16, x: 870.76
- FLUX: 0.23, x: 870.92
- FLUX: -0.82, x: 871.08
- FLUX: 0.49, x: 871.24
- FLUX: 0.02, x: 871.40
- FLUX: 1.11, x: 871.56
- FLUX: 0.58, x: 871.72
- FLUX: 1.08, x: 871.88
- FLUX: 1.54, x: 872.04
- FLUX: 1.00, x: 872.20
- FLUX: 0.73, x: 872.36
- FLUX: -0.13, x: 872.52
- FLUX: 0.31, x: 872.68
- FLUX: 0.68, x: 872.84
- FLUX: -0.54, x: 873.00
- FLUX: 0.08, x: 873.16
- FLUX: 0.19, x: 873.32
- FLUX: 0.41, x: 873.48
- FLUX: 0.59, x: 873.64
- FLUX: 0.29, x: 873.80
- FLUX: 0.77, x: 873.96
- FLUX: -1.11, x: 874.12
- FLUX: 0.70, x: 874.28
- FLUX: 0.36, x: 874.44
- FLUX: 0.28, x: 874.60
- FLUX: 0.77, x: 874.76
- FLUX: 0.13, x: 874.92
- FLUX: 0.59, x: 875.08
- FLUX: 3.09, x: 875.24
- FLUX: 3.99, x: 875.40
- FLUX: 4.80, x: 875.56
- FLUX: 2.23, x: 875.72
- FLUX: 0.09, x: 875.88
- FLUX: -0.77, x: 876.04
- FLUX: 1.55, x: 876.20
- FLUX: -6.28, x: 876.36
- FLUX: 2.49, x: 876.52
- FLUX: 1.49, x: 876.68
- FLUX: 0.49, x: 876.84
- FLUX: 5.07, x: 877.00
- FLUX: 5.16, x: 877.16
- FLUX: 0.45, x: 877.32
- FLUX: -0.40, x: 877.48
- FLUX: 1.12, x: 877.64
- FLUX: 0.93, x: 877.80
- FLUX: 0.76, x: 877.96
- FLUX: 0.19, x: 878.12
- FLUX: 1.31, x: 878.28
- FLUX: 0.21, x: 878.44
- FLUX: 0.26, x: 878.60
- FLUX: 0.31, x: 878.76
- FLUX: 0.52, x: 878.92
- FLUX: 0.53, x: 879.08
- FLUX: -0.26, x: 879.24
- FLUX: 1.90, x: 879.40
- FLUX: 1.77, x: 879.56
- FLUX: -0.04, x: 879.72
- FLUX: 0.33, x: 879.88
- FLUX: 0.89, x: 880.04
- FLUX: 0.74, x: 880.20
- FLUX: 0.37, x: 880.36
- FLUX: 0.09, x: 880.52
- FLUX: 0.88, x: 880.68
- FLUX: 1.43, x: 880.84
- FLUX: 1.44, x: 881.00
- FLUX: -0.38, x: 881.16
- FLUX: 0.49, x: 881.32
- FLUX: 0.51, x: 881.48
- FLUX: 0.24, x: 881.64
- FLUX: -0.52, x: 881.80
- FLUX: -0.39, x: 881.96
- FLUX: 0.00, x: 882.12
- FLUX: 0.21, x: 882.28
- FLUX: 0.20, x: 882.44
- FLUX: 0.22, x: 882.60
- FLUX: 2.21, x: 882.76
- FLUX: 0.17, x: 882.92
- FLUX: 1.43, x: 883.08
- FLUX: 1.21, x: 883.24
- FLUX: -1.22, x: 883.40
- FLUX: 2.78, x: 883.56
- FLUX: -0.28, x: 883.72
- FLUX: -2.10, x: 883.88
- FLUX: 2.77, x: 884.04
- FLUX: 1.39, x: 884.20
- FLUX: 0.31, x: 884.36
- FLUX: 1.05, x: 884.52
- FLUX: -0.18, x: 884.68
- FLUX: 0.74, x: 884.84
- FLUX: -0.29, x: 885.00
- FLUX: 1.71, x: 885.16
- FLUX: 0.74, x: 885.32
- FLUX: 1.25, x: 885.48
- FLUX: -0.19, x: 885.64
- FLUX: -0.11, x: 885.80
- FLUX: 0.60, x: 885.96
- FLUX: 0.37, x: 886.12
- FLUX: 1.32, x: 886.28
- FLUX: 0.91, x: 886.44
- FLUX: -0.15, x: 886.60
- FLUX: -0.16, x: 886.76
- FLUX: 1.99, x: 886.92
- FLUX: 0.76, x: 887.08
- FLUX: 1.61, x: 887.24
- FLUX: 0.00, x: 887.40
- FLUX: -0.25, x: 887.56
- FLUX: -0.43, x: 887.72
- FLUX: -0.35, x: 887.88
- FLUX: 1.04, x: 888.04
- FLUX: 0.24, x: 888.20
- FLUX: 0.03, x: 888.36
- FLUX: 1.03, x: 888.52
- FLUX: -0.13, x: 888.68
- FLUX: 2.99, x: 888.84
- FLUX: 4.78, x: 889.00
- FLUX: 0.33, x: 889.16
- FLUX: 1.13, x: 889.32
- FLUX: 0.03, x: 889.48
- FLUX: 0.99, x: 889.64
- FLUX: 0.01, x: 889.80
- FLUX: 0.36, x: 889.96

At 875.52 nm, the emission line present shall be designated Hbeta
